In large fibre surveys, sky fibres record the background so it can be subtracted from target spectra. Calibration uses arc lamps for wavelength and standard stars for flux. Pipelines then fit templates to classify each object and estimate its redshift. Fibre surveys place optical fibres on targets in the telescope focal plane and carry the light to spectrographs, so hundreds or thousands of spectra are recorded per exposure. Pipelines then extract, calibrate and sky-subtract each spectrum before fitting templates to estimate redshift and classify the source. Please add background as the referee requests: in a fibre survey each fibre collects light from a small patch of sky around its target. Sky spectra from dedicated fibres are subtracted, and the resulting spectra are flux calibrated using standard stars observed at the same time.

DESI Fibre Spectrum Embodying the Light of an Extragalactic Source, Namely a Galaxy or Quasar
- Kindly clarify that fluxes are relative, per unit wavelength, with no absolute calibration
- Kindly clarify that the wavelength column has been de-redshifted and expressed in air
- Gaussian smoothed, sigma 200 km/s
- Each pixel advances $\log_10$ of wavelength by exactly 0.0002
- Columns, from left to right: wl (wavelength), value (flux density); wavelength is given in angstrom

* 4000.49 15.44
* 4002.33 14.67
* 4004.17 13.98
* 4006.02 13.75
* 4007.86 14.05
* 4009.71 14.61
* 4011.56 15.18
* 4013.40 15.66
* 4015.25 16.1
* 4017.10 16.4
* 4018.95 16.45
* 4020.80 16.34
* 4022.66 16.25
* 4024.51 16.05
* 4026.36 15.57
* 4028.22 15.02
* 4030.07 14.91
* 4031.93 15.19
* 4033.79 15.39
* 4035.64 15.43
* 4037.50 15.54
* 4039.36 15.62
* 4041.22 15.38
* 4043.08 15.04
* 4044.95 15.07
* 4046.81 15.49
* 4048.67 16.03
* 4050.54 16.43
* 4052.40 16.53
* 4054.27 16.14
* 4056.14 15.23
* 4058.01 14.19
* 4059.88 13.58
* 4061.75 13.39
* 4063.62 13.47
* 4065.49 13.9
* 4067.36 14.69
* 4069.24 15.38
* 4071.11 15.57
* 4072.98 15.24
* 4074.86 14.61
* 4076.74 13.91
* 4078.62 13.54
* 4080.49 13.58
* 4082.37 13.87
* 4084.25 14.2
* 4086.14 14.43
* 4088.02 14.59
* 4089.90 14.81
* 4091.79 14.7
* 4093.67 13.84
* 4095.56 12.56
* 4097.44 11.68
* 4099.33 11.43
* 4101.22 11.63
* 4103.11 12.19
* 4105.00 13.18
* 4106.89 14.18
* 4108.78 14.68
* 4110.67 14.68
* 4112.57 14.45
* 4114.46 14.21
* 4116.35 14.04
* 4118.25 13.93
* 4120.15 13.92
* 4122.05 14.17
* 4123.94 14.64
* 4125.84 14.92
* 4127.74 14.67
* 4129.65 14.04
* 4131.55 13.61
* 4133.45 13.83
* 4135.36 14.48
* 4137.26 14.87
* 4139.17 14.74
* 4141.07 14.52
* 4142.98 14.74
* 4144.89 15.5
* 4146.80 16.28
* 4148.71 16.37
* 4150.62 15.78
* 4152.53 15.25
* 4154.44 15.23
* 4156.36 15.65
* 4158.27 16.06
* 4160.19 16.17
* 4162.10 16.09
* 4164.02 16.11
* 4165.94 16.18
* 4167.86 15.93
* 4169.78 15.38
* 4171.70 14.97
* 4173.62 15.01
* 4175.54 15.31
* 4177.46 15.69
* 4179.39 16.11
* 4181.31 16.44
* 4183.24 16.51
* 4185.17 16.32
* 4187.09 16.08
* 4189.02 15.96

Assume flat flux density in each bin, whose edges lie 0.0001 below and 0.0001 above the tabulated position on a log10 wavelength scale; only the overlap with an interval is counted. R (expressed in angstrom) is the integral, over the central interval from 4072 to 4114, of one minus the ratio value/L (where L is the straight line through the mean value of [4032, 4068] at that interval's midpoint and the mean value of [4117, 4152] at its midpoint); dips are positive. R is 3.3 angstrom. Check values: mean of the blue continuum 15.1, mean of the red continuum 14.7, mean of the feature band 13.7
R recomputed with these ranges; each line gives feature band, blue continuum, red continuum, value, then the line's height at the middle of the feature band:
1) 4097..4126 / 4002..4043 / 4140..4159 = 3.5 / 15.5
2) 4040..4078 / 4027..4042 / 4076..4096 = -0.6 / 14.7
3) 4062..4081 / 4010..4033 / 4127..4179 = 1.5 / 15.6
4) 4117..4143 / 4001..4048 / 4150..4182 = 2.1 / 15.6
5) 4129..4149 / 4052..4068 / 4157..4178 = 0.8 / 15.4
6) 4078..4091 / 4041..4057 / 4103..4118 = 0.5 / 14.8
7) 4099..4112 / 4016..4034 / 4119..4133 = 1.2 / 14.6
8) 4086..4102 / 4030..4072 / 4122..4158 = 1.9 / 15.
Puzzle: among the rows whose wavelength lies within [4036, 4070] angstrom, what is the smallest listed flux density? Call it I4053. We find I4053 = 13.39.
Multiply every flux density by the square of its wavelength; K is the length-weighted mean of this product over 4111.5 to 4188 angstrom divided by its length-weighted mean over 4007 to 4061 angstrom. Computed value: 1.04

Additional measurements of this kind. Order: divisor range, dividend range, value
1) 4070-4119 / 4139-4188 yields 1.18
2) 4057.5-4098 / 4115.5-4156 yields 1.08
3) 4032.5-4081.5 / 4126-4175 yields 1.07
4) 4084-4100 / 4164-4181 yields 1.20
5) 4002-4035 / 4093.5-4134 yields 0.93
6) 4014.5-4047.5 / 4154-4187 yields 1.09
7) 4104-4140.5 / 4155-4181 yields 1.13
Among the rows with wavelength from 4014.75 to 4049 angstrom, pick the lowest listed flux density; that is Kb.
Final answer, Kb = 14.91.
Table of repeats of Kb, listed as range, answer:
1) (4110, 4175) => 13.61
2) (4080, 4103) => 11.43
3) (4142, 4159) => 14.74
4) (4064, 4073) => 13.9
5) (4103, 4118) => 12.19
